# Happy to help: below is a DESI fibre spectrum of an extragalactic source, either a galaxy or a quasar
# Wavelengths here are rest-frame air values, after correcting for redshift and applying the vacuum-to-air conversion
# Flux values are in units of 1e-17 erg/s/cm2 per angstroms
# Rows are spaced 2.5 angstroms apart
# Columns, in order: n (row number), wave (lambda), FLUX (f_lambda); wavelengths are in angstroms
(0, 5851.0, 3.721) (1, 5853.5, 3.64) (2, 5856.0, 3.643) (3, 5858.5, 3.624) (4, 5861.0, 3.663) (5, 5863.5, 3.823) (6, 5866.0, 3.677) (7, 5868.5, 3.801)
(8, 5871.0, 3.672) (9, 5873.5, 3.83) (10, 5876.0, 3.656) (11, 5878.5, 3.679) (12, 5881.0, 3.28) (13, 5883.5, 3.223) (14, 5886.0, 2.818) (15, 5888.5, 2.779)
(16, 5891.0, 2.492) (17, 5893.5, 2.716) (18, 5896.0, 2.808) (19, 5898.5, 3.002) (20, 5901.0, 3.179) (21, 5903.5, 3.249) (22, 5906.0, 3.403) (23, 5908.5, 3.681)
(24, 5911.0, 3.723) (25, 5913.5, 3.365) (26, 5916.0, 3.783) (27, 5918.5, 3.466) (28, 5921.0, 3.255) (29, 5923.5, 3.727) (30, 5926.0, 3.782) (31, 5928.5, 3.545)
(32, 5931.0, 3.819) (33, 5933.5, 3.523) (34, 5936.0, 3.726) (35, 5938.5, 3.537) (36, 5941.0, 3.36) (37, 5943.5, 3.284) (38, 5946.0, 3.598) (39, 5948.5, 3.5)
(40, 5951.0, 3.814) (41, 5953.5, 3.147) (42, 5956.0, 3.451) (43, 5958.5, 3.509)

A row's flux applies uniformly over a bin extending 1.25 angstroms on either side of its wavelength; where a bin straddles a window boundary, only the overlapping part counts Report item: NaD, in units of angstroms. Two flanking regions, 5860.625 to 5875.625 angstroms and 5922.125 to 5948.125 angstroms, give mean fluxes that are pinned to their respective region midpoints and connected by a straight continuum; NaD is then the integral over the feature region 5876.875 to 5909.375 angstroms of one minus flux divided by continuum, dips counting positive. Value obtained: 5.15 angstroms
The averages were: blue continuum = 3.74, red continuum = 3.59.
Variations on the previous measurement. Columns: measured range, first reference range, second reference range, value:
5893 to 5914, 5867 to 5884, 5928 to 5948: 1.9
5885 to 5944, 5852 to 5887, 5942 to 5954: 3.1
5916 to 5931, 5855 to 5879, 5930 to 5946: -0.1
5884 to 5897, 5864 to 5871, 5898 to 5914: 2.9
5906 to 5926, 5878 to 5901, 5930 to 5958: -2.1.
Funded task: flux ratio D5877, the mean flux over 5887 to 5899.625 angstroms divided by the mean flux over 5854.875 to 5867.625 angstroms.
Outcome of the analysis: 0.7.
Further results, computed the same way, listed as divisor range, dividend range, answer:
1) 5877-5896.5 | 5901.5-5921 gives 1.17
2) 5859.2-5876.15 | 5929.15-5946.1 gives 0.95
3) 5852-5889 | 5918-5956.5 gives 1.00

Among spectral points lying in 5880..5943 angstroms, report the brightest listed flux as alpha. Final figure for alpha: 3.819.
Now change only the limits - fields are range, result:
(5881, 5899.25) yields 3.28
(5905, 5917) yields 3.783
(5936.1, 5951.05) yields 3.814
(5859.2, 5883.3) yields 3.83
